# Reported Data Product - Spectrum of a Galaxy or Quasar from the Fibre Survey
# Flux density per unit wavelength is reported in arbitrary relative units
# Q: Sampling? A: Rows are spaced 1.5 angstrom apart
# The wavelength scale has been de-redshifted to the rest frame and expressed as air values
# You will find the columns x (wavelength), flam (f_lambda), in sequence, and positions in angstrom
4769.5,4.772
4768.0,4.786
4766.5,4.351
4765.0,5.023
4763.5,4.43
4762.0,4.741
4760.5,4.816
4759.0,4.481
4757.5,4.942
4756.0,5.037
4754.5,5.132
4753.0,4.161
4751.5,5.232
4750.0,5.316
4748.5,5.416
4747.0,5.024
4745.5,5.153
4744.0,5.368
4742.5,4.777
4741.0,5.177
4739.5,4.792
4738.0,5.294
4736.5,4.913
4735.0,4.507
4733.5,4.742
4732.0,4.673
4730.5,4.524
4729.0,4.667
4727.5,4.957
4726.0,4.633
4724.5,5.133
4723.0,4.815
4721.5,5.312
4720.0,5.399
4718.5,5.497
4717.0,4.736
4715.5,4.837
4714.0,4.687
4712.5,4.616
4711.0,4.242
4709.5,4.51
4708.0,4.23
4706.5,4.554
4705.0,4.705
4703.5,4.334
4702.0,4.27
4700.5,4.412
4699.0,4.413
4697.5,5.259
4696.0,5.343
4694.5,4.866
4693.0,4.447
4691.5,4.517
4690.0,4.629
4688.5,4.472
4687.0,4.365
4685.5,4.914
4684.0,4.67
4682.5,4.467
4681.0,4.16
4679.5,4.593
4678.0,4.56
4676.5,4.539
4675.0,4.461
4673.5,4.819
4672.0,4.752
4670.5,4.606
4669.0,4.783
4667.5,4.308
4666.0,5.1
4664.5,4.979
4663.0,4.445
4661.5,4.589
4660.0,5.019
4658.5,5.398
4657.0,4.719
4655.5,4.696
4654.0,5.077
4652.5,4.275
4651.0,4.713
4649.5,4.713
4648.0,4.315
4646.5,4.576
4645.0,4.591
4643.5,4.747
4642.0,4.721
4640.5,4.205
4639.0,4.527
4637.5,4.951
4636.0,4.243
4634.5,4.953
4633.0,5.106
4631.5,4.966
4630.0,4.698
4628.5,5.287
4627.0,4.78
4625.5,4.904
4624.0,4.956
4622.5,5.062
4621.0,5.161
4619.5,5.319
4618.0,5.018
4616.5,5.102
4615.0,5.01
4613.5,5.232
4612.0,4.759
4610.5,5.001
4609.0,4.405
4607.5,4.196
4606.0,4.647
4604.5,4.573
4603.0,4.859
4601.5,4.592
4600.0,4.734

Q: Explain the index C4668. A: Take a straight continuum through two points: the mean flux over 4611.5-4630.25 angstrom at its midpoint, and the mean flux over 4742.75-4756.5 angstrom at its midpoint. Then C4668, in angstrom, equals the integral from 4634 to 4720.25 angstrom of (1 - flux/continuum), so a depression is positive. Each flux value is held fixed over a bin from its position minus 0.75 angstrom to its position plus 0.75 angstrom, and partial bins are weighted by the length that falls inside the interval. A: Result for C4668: 6.8 angstrom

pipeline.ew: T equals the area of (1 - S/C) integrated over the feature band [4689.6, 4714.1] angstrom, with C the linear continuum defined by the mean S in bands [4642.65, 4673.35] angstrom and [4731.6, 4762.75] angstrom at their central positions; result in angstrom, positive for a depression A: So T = 1.2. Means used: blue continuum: 4.72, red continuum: 4.94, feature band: 4.59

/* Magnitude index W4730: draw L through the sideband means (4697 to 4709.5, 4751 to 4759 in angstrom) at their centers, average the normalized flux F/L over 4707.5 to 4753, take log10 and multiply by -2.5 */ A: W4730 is -0.05 mag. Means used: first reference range 4.51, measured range 4.9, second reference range 4.85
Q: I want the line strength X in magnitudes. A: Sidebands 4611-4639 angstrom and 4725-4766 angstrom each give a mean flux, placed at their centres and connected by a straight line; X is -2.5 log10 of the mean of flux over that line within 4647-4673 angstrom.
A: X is 0.05 mag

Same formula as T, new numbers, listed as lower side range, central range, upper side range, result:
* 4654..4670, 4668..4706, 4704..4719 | 0.9 angstrom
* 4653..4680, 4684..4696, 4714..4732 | 0.4 angstrom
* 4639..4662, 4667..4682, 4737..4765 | 0.6 angstrom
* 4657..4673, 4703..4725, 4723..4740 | 0.1 angstrom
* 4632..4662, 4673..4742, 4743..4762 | 2.3 angstrom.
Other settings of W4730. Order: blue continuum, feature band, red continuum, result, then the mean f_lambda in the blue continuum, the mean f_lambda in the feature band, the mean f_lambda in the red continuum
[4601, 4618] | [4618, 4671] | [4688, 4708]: -0.017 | 4.78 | 4.79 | 4.62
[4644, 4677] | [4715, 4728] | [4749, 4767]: -0.058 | 4.7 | 5.04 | 4.82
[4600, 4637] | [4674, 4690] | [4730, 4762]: 0.084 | 4.87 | 4.53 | 4.93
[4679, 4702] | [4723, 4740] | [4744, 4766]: 0.003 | 4.62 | 4.8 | 4.93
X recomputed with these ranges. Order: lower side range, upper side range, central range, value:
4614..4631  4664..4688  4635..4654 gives 0.066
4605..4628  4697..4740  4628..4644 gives 0.027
